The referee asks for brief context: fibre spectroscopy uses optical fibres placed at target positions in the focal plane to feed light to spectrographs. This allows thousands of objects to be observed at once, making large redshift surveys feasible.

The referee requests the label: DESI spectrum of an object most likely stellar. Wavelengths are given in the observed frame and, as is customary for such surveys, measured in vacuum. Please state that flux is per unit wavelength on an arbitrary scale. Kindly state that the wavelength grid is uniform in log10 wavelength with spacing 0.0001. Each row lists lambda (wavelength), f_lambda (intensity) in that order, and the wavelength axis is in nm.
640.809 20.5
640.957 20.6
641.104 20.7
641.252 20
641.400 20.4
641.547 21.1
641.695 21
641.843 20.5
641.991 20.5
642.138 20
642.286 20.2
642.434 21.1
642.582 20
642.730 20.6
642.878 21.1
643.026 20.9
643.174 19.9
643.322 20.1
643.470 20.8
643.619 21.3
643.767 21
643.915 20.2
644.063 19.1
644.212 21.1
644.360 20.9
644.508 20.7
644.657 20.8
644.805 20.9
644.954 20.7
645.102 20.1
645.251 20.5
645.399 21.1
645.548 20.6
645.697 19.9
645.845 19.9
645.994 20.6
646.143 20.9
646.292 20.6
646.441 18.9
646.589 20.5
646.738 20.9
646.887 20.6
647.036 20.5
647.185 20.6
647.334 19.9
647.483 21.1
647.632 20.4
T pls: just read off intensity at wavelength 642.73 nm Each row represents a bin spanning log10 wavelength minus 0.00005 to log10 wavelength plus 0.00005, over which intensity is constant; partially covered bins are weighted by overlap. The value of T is 20.6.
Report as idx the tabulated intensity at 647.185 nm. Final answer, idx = 20.6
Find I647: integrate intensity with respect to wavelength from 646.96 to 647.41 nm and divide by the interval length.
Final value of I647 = 20.3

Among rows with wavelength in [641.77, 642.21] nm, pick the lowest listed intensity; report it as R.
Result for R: 20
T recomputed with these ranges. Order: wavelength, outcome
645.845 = 19.9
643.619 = 21.3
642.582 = 20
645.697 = 19.9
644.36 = 20.9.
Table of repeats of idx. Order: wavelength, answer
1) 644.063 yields 19.1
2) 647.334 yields 19.9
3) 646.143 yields 20.9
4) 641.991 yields 20.5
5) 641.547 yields 21.1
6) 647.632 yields 20.4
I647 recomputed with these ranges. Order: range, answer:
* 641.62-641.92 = 20.7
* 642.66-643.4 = 20.5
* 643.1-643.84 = 20.6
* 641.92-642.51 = 20.5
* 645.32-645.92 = 20.4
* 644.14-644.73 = 20.9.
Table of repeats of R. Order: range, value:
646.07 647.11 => 18.9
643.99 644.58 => 19.1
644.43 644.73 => 20.7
